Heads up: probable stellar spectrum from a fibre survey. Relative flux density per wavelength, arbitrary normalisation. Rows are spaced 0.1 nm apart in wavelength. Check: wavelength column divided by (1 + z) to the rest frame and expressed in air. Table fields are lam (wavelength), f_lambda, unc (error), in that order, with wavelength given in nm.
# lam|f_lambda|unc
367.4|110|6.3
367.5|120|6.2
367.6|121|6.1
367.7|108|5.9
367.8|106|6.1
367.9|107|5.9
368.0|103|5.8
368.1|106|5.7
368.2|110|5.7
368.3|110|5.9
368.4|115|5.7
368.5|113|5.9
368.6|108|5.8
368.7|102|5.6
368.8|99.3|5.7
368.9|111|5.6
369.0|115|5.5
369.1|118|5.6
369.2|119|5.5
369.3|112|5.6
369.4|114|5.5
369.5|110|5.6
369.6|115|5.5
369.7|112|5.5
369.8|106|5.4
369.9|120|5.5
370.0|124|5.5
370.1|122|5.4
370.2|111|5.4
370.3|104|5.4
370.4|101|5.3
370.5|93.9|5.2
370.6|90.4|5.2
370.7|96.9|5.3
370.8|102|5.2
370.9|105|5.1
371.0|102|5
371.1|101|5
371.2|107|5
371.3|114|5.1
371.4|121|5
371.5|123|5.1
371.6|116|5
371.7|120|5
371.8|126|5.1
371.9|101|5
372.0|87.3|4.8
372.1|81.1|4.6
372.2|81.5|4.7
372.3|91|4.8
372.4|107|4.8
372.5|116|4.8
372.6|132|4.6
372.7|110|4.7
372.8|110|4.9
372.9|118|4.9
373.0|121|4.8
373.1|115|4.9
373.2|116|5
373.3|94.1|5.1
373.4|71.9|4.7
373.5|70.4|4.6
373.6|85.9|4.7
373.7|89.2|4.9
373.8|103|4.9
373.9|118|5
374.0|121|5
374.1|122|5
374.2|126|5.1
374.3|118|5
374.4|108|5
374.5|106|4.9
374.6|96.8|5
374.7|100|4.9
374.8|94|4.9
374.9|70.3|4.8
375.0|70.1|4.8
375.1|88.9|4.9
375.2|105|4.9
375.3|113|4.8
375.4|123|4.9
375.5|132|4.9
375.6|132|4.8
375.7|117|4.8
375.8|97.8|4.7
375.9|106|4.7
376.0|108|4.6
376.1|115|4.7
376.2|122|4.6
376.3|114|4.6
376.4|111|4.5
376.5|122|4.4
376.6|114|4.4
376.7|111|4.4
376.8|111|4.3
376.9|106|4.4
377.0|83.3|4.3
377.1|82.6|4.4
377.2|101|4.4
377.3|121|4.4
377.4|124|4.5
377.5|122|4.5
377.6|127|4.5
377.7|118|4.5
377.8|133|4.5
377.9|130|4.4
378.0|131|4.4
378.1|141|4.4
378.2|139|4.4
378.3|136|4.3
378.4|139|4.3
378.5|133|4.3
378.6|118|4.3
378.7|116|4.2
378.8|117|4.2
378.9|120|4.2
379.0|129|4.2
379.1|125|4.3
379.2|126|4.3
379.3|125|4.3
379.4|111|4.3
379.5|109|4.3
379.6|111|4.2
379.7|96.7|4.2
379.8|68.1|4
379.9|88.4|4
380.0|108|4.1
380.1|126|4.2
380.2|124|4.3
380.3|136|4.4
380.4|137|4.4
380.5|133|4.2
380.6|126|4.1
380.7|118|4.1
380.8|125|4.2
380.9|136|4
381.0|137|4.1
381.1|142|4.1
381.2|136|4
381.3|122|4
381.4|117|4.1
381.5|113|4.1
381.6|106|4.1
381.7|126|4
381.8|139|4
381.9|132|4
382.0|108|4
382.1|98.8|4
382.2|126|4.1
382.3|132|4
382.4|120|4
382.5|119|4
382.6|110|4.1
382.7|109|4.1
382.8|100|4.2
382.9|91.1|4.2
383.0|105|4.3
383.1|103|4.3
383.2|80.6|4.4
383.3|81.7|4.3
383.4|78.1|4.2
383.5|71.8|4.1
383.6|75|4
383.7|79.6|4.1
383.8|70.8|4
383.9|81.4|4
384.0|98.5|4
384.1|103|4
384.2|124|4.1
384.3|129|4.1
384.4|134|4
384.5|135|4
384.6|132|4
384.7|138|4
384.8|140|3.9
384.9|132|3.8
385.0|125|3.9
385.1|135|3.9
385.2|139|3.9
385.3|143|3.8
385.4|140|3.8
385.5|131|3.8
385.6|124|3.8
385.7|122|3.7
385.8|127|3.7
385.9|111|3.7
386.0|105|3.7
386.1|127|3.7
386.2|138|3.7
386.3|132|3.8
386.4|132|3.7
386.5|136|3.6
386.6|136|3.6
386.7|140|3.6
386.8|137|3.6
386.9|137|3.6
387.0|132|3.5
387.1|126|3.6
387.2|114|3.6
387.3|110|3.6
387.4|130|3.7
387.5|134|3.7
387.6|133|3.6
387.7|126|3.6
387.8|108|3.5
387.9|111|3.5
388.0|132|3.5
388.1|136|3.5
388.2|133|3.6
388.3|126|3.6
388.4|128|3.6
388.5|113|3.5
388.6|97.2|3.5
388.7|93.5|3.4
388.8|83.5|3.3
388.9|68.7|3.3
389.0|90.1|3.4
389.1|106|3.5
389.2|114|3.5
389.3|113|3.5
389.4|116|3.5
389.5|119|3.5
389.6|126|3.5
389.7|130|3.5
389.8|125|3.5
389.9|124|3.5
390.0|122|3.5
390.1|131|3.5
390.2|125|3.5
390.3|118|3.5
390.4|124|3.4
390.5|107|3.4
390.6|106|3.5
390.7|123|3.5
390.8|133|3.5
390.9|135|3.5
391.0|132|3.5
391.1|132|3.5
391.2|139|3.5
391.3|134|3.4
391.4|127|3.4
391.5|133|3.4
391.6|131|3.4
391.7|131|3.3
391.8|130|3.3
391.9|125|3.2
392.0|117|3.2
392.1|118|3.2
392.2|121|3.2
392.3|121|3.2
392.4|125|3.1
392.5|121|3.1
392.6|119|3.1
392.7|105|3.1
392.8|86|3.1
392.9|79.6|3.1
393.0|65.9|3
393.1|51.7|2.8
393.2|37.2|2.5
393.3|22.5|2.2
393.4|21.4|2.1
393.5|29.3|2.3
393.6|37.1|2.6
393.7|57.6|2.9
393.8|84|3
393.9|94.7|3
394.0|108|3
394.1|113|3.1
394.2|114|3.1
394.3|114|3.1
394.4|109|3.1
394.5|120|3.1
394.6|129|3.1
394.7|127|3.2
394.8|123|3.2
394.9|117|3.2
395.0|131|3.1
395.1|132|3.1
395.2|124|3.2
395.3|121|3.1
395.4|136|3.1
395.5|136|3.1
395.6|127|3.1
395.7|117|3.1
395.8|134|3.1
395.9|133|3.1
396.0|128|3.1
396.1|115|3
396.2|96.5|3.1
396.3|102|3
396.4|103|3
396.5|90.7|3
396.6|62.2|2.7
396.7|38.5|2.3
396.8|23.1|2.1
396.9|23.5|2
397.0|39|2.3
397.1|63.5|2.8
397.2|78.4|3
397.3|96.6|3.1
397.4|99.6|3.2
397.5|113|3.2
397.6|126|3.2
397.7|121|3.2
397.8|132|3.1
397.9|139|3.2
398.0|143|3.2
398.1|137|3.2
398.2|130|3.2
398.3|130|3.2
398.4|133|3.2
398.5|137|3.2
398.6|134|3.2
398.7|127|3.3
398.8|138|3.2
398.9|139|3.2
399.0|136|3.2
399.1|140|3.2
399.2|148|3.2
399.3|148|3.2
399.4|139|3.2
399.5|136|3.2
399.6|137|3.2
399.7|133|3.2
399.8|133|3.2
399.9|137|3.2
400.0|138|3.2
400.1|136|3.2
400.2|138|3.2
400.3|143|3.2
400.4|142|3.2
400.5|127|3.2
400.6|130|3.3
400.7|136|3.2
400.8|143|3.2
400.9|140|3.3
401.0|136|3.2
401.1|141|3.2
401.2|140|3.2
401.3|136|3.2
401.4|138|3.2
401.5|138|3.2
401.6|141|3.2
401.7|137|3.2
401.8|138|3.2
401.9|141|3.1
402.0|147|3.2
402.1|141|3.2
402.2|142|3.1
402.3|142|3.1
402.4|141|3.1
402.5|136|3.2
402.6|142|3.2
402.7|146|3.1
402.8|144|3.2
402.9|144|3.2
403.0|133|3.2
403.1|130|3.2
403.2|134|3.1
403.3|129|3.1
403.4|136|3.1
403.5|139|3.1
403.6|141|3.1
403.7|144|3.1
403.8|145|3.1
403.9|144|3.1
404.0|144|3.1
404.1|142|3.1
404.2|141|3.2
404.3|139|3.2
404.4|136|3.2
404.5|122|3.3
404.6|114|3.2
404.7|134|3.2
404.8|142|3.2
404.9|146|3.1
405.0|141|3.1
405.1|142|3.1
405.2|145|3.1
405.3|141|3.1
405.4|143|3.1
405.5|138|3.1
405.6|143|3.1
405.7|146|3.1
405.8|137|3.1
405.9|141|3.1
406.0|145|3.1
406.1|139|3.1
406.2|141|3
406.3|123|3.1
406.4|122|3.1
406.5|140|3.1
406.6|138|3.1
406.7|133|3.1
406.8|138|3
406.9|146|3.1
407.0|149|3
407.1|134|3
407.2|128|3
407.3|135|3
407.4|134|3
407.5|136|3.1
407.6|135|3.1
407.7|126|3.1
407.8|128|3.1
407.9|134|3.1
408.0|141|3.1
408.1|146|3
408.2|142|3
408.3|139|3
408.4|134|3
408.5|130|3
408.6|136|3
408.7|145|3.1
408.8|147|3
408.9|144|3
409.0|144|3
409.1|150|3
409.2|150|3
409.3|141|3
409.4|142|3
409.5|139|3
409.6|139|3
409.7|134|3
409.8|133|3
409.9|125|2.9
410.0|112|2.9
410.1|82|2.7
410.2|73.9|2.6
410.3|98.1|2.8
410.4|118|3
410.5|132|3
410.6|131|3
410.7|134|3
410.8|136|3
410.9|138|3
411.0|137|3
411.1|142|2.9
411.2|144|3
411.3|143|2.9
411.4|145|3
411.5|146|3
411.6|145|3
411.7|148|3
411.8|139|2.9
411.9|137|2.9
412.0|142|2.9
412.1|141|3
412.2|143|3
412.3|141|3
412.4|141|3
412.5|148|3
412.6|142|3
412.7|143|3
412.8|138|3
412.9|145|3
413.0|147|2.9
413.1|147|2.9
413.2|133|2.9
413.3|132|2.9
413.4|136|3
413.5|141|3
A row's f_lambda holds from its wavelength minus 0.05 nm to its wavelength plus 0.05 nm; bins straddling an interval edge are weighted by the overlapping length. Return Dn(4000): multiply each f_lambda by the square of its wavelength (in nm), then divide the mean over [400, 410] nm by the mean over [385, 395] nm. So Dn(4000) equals 1.30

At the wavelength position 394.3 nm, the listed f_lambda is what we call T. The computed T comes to 114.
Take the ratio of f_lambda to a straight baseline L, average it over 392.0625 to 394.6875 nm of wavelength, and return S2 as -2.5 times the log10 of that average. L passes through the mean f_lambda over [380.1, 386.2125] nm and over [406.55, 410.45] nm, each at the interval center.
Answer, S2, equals 0.36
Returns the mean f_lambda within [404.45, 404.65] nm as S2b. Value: 118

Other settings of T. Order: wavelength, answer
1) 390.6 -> 106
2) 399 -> 136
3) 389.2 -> 114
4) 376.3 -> 114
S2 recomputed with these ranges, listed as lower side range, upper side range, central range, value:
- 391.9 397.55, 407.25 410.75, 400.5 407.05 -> -0.17 mag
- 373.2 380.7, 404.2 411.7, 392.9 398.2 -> 0.29 mag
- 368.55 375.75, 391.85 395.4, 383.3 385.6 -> -0.13 mag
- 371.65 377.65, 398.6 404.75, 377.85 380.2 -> -0.07 mag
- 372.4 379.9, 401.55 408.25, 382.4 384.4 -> 0.22 mag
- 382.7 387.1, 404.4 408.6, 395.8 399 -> 0.21 mag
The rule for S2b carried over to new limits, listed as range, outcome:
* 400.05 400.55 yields 137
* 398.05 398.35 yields 132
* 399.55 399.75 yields 135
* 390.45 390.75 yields 112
